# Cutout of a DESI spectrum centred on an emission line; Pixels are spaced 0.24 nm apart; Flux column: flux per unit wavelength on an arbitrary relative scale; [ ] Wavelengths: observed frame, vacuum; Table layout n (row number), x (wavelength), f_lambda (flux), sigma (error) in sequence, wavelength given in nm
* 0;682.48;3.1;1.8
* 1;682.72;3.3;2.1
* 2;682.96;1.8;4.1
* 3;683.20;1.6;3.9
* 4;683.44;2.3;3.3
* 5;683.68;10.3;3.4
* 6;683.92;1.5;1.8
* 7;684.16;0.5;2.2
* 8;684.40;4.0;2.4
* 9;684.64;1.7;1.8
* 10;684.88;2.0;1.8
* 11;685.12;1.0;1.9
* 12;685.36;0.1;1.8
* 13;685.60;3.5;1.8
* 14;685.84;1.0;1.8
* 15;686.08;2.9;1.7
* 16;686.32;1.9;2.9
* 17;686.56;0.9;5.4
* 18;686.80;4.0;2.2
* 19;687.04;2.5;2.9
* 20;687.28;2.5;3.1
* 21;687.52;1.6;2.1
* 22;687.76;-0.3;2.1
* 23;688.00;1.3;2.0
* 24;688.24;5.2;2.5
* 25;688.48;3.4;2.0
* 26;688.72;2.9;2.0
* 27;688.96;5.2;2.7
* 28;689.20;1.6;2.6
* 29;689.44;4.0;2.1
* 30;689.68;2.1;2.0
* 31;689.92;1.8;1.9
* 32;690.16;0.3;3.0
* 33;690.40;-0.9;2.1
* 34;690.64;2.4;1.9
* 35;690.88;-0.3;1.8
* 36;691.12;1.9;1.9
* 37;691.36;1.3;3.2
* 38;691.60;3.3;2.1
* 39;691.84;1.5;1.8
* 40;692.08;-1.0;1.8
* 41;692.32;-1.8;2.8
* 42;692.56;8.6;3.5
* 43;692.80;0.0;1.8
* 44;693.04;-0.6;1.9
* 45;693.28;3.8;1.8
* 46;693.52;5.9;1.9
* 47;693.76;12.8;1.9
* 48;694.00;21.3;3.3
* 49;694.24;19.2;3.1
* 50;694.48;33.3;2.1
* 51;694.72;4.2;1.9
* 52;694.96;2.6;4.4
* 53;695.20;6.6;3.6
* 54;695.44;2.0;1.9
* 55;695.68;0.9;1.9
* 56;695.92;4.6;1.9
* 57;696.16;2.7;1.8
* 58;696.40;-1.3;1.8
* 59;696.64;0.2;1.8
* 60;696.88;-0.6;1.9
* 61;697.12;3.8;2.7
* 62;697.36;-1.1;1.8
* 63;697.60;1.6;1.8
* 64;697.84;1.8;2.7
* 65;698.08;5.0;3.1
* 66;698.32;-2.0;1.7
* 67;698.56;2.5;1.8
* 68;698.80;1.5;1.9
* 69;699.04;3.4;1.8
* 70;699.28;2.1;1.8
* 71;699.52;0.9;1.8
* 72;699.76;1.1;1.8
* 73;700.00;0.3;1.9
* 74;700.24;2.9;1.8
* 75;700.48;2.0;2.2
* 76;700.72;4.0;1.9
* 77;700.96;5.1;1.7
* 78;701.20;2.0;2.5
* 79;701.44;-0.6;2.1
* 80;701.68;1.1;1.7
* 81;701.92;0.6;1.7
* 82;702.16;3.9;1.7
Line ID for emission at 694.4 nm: [O II]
